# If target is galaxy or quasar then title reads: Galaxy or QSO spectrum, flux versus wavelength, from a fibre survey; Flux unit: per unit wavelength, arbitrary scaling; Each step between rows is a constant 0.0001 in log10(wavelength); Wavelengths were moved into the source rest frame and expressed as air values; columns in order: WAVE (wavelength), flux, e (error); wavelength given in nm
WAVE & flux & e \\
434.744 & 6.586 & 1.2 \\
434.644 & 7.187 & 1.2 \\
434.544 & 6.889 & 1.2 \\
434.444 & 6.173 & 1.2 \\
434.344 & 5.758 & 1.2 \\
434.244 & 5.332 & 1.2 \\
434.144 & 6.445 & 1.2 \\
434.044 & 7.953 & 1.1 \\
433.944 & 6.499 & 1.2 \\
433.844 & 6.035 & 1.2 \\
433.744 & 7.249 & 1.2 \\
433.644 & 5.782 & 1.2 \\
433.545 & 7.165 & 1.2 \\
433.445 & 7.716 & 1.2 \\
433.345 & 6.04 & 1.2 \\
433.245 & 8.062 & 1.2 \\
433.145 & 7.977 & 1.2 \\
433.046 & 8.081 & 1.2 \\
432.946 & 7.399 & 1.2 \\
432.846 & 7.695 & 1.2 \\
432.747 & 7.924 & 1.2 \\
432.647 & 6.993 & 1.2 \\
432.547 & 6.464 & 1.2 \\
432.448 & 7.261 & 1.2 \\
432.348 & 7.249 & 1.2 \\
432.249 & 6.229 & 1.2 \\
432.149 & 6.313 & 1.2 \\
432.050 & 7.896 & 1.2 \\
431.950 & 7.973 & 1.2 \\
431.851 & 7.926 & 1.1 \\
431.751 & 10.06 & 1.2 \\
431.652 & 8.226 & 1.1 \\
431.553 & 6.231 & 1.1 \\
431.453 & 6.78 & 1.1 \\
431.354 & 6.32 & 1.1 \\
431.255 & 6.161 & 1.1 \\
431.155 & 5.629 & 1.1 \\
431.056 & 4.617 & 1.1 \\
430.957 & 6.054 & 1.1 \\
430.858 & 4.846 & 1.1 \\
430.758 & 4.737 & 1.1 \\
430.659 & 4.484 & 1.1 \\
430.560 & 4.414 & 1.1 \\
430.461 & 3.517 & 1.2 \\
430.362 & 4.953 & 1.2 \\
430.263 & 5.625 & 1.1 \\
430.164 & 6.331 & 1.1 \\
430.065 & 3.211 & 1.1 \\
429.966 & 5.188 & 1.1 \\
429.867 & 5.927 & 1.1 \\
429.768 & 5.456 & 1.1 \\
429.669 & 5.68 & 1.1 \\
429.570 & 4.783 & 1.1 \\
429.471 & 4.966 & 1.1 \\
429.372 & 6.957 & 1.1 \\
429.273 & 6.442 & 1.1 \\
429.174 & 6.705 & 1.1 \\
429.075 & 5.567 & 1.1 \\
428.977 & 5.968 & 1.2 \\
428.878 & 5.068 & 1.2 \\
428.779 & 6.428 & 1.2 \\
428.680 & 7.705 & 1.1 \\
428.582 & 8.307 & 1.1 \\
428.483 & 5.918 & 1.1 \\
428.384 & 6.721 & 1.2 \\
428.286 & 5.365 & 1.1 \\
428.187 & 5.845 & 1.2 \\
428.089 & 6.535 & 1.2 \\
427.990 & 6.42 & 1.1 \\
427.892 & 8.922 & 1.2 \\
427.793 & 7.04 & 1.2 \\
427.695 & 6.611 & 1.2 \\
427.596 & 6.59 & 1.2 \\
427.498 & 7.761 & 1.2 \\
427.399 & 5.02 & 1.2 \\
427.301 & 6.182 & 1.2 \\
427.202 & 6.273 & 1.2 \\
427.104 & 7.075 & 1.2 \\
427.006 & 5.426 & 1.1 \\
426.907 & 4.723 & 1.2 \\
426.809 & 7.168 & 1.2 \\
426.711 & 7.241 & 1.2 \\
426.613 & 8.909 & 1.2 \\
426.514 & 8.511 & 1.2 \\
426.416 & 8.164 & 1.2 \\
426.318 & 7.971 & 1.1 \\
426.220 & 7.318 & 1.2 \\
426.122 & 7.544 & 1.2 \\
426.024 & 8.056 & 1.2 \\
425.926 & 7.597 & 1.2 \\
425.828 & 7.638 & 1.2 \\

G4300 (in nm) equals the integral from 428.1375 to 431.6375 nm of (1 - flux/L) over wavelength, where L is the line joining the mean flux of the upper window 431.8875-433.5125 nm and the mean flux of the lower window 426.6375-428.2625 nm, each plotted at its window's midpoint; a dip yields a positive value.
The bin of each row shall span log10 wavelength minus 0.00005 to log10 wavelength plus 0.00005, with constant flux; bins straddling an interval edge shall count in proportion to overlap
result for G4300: 0.61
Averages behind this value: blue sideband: 6.57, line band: 5.71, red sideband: 7.33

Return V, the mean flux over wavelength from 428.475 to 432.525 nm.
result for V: 6.11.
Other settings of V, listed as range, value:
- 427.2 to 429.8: 6.35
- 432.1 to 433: 7.06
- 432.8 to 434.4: 6.94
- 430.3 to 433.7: 6.62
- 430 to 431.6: 5.24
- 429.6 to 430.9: 4.95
